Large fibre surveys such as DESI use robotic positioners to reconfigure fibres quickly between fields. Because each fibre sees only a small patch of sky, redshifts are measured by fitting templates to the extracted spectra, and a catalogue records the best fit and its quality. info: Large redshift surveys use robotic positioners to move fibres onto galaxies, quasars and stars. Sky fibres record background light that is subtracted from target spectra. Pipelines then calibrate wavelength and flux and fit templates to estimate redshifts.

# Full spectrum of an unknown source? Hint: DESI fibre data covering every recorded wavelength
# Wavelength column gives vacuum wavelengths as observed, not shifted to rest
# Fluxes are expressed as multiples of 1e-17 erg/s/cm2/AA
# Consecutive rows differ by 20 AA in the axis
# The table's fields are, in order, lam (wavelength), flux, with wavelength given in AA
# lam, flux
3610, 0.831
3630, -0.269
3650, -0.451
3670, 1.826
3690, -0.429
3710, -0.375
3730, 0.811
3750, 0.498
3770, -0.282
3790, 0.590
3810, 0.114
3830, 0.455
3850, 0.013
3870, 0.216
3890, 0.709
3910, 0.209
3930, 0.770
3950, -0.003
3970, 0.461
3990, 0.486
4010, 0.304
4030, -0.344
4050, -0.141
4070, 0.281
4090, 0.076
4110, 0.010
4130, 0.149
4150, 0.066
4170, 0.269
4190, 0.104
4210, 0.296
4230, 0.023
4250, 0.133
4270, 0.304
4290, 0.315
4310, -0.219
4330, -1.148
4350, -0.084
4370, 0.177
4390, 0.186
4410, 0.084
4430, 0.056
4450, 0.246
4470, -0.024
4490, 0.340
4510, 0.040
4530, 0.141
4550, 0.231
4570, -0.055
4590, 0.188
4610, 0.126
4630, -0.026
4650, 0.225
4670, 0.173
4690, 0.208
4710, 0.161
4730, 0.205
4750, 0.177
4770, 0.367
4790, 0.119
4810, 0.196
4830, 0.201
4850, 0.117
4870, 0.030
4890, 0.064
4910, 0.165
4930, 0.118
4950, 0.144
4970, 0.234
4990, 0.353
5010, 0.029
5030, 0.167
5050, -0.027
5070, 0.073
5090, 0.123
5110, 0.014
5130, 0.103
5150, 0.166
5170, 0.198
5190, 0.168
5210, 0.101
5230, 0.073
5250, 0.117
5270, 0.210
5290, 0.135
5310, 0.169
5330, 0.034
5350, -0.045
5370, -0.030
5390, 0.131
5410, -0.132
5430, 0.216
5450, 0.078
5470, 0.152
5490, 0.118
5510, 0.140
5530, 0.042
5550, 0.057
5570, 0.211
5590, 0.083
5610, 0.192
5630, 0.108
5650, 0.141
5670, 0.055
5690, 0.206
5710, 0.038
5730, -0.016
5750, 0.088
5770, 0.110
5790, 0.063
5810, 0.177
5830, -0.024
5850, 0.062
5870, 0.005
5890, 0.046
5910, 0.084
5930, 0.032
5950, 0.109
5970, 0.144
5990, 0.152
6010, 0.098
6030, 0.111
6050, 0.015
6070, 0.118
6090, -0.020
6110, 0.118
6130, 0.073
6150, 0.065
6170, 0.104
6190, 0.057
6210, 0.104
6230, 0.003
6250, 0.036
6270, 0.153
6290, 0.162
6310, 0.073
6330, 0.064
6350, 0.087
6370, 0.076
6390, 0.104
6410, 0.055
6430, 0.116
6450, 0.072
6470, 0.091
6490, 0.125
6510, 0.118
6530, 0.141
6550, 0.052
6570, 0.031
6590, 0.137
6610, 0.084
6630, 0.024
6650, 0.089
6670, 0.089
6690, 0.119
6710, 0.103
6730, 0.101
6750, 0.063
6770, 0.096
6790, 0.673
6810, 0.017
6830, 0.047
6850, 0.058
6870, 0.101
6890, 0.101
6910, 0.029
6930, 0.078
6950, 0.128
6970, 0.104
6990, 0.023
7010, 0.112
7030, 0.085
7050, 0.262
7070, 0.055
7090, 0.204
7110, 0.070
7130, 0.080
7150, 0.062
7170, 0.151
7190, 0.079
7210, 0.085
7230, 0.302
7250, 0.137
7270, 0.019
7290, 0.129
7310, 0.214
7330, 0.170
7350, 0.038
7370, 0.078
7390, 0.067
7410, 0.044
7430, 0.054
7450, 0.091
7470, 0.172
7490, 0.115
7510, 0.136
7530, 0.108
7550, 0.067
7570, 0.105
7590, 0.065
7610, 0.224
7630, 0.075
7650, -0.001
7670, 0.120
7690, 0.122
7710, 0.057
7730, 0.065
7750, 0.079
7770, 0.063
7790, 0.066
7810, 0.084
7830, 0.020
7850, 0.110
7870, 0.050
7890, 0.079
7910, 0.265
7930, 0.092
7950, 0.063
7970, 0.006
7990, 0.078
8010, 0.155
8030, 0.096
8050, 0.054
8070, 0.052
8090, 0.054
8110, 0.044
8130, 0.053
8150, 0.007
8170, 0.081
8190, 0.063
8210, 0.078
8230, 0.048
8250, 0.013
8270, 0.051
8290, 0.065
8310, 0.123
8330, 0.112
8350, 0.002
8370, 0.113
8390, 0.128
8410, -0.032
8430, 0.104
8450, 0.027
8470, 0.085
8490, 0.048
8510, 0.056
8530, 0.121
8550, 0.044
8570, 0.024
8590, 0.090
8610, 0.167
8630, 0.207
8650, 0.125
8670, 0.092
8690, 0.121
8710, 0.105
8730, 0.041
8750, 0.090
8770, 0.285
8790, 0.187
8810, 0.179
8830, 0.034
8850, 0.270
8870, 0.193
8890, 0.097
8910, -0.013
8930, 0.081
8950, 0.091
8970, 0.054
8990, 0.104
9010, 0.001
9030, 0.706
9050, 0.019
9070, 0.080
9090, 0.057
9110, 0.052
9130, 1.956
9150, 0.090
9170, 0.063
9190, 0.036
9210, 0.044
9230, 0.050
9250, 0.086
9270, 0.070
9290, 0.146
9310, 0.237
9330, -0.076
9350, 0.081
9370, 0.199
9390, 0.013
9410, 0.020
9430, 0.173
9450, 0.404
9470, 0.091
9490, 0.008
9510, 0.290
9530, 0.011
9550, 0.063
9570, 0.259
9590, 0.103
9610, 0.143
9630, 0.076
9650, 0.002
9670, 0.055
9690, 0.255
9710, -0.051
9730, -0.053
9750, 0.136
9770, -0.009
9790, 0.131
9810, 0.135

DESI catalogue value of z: 0.82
